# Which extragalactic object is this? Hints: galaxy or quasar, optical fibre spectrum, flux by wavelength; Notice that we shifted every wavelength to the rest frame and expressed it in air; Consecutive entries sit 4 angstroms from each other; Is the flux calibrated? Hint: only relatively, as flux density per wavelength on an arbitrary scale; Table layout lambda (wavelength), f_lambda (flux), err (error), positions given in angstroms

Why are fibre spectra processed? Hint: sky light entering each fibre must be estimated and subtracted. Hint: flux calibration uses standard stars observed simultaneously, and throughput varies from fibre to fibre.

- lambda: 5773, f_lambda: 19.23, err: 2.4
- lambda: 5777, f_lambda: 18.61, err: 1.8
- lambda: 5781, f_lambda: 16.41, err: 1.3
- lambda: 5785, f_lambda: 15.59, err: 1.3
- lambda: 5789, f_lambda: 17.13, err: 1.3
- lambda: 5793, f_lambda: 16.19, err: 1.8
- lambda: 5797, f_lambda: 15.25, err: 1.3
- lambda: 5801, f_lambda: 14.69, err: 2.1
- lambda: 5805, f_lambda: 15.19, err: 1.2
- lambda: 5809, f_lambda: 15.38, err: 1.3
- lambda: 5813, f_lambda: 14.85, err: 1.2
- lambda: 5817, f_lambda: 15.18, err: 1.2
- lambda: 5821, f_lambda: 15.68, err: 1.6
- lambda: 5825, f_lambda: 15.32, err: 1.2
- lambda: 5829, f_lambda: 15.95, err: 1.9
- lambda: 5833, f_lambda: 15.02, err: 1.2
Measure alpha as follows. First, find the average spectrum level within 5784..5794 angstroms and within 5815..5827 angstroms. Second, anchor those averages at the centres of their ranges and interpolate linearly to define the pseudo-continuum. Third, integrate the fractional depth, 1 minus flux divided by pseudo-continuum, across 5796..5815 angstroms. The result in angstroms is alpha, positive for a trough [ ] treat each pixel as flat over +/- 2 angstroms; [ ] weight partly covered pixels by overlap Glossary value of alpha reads 1.0 angstroms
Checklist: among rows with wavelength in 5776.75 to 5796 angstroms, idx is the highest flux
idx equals 18.61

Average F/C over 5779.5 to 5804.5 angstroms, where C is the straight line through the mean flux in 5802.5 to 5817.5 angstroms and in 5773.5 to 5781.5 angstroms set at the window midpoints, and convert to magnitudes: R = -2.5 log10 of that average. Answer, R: 0.06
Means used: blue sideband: 18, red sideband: 15.1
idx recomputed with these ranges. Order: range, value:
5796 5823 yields 15.68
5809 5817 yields 15.38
